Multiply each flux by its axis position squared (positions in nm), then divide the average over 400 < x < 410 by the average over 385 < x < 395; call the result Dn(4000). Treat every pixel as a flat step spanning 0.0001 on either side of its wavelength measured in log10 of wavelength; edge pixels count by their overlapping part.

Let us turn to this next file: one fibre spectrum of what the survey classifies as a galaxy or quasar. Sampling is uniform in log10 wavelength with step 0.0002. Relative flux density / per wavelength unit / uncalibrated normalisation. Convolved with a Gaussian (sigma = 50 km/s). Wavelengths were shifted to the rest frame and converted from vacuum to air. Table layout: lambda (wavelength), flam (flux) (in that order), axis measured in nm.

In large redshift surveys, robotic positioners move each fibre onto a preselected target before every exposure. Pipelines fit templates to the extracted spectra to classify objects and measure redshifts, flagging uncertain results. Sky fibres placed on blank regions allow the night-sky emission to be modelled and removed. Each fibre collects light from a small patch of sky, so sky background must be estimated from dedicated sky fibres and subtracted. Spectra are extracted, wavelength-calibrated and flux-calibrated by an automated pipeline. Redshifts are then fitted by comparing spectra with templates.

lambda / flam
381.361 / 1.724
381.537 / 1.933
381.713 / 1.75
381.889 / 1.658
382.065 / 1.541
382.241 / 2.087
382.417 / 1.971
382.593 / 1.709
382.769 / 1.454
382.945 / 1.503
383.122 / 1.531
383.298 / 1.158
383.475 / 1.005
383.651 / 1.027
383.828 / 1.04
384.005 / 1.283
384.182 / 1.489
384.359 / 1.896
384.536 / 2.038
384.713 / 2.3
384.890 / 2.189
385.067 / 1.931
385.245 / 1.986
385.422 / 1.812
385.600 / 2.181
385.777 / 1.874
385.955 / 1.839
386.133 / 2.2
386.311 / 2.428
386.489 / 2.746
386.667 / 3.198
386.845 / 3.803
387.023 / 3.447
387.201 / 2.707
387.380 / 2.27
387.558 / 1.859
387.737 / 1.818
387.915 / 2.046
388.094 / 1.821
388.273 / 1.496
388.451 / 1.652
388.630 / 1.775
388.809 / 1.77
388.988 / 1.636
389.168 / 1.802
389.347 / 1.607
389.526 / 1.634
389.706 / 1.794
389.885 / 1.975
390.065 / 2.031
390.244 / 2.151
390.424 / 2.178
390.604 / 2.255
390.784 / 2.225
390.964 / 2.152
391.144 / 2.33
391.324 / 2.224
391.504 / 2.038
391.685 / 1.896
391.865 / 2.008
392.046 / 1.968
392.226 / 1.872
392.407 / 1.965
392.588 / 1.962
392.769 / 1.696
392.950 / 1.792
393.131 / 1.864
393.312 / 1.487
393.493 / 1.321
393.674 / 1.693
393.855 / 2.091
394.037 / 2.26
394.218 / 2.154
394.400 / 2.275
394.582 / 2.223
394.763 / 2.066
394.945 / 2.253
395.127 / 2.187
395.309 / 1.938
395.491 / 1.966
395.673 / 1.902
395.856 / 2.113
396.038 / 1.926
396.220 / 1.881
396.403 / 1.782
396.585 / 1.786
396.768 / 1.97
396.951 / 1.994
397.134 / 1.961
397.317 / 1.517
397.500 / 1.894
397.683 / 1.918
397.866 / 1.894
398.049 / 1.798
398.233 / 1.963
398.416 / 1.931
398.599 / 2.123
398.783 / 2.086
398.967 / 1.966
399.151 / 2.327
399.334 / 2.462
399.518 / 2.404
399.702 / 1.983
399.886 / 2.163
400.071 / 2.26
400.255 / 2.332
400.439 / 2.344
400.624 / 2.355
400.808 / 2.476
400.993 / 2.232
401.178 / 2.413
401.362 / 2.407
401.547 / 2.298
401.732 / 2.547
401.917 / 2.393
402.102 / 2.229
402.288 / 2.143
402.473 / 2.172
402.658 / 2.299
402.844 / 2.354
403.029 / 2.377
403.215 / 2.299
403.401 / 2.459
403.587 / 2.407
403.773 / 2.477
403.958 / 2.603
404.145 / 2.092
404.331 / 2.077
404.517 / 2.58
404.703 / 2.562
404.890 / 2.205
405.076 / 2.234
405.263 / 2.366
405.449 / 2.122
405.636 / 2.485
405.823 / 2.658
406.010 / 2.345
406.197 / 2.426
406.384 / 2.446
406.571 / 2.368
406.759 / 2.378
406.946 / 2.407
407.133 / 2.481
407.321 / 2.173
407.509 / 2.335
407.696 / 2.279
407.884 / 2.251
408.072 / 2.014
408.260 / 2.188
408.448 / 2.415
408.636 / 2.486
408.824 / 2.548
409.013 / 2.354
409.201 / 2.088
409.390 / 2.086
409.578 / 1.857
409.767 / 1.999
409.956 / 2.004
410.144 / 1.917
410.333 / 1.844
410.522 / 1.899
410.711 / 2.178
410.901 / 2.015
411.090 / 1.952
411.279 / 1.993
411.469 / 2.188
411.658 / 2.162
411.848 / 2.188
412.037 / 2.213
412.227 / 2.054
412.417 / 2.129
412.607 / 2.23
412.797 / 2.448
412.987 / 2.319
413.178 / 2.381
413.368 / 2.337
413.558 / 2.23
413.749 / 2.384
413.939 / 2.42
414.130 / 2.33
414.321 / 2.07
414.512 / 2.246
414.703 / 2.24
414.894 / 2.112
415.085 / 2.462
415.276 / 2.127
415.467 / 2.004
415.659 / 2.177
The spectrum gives 1.2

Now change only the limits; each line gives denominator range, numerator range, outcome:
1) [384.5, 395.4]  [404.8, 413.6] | 1.19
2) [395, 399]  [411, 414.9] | 1.24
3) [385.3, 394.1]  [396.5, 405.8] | 1.15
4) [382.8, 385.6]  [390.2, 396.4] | 1.29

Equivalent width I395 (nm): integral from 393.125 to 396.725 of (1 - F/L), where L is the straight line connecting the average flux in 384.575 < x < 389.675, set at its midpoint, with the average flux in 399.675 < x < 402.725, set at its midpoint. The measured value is 0.430 nm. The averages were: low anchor 2.13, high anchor 2.3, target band 1.96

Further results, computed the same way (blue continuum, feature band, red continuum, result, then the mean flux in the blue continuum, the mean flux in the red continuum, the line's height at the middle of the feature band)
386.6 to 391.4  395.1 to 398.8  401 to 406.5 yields 0.544 nm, 2.13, 2.36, 2.25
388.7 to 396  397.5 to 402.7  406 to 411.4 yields -0.323 nm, 1.97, 2.19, 2.08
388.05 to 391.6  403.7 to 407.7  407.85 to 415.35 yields -0.482 nm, 1.93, 2.18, 2.11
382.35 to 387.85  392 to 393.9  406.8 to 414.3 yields 0.255 nm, 1.99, 2.2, 2.06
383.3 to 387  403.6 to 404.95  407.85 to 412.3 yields -0.181 nm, 2.02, 2.12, 2.1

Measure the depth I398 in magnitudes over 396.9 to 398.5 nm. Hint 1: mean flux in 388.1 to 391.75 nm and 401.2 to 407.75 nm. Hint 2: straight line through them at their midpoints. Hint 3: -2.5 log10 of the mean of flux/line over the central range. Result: 0.15 mag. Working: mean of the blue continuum 1.93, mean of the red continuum 2.36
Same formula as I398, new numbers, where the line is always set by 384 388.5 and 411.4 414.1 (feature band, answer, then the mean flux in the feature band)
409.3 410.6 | 0.162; 1.94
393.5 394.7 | 0.076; 2.06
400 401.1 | -0.050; 2.34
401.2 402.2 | -0.068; 2.38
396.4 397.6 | 0.199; 1.85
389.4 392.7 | 0.088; 2.03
